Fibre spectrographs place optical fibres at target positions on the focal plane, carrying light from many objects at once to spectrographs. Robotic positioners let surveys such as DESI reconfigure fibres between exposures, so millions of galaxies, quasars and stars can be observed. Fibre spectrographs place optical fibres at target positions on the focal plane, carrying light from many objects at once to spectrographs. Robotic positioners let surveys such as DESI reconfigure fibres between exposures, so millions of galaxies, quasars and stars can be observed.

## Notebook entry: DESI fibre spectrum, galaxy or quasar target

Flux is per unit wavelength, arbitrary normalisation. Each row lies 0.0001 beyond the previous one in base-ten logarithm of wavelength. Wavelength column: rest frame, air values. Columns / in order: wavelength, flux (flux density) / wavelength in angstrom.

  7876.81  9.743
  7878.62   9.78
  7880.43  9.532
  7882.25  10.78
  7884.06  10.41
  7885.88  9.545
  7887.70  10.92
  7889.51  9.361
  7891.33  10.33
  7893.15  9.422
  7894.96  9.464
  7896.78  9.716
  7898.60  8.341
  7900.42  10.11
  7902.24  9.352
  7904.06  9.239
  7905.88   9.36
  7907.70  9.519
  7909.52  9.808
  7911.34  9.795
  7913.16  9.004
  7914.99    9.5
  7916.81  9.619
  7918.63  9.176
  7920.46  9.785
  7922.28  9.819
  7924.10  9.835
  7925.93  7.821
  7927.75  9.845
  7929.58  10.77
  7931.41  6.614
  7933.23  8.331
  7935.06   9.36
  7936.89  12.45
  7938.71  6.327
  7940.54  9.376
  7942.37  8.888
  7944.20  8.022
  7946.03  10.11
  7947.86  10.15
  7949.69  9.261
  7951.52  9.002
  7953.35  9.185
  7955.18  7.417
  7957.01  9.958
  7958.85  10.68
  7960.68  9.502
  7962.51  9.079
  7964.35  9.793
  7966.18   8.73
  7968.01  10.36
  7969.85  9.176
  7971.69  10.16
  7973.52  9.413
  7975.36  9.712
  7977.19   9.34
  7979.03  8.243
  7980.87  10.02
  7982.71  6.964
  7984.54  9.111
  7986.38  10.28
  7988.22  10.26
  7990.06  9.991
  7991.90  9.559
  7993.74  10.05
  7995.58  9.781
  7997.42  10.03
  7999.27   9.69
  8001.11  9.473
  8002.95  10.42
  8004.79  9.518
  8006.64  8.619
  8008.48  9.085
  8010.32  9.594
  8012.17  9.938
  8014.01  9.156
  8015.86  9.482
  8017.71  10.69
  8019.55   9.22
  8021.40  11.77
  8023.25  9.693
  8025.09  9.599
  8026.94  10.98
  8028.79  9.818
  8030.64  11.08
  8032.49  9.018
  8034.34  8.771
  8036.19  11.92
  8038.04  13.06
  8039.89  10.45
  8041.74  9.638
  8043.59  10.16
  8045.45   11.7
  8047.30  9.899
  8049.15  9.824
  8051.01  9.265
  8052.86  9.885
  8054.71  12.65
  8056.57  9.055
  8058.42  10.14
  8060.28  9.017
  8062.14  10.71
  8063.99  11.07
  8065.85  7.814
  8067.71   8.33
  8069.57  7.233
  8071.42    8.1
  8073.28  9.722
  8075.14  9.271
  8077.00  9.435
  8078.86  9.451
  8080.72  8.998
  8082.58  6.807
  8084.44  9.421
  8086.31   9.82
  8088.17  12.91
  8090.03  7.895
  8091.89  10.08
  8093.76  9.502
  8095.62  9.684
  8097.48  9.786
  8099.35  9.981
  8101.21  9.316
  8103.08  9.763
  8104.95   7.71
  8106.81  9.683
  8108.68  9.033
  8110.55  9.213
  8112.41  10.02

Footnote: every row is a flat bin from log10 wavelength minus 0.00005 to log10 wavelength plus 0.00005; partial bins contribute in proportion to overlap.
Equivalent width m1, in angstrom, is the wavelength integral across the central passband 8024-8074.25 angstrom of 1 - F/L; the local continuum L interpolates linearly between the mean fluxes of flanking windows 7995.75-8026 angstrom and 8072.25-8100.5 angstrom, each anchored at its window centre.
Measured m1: -1.7 angstrom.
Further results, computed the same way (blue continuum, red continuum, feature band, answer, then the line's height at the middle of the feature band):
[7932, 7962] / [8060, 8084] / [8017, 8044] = -4.1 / 9.03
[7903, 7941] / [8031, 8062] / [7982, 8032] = 1.0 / 9.99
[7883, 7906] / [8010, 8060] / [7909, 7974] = 3.5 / 9.86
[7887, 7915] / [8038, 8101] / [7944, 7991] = 1.0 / 9.61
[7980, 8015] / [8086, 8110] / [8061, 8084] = 1.6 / 9.6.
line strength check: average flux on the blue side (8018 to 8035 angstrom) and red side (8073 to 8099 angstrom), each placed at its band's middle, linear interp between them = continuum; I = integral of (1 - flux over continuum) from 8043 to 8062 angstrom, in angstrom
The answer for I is -0.74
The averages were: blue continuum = 10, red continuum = 9.49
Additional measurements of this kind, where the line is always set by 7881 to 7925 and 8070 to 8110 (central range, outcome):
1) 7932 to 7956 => 1.4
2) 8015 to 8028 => -1.0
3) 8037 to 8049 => -1.7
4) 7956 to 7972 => -0.2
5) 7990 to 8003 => -0.5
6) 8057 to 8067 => -0.3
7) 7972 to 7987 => 0.6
